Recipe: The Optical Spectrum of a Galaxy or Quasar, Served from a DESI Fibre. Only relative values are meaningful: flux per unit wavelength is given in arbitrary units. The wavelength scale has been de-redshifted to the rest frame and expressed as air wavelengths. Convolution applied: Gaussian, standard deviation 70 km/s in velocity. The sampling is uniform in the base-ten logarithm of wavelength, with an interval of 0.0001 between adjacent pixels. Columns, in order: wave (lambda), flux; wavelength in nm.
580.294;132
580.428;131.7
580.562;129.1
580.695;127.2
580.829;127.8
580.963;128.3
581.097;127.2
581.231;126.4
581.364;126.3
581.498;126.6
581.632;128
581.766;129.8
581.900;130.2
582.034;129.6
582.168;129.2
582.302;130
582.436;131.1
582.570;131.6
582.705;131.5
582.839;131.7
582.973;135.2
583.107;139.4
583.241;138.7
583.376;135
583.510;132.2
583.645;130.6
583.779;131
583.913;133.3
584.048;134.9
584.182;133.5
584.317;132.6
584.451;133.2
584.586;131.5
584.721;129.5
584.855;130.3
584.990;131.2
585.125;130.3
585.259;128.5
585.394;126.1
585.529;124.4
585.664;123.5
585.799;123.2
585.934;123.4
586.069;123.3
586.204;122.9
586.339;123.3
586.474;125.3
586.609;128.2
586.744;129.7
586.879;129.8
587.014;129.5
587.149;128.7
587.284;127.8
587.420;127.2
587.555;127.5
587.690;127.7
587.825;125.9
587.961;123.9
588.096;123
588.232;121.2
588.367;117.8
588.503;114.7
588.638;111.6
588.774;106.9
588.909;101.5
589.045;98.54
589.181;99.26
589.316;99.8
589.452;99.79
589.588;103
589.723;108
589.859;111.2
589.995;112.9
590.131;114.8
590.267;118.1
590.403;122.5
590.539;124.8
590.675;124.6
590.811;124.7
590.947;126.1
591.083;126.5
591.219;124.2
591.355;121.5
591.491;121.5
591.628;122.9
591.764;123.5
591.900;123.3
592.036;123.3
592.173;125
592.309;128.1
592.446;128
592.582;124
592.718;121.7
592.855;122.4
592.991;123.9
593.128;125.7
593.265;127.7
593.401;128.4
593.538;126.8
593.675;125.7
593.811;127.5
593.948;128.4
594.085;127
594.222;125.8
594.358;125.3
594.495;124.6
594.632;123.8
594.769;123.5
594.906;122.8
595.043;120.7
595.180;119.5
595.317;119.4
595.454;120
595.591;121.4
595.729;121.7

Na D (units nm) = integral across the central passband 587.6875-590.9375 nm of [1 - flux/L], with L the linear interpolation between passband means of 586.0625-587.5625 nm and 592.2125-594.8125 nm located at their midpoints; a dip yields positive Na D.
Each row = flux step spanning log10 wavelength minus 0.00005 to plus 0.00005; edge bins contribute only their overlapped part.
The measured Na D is 0.32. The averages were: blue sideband 127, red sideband 126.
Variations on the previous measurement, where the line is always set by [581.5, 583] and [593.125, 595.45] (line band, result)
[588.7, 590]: 0.24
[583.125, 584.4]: -0.04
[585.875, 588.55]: 0.06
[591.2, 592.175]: 0.02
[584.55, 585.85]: 0.01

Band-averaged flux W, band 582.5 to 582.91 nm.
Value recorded 132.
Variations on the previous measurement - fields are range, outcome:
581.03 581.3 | 127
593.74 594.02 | 128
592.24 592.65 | 127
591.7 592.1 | 124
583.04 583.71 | 135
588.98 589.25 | 99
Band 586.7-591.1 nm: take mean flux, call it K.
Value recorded 118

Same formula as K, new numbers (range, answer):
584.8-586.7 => 126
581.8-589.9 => 125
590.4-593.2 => 124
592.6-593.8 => 125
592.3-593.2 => 125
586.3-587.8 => 128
